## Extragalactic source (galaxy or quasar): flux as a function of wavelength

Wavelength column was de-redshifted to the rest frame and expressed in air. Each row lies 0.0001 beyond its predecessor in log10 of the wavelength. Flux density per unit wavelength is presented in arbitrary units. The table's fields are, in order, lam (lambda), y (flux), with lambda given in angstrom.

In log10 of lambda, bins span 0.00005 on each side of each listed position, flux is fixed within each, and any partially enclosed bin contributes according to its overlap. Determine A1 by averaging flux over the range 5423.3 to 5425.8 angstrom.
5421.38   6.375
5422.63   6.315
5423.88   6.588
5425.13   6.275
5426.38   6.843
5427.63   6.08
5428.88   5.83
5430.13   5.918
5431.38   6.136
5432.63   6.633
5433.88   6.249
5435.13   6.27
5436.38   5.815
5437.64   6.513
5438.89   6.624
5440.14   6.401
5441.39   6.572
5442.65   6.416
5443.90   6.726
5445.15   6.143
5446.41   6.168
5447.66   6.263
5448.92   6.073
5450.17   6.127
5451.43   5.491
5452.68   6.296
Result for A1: 6.43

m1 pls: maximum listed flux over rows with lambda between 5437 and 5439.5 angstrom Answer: 6.624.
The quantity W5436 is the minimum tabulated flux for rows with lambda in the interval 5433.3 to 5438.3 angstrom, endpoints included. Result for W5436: 5.815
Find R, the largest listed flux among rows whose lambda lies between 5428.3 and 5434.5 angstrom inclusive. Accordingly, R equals 6.633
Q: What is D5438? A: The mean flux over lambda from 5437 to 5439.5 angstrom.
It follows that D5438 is 6.55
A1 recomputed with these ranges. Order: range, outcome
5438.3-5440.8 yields 6.53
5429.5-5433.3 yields 6.23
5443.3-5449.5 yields 6.27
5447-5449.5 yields 6.17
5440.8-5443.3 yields 6.49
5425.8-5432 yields 6.16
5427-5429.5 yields 5.96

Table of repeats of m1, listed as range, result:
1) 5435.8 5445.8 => 6.726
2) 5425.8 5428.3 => 6.843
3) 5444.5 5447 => 6.168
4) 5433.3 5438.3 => 6.513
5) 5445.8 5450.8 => 6.263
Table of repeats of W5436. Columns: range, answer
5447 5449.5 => 6.073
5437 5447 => 6.143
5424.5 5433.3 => 5.83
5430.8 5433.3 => 6.136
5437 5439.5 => 6.513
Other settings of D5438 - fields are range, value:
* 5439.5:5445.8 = 6.45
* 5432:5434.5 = 6.45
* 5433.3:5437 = 6.11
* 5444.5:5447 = 6.16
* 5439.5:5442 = 6.5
